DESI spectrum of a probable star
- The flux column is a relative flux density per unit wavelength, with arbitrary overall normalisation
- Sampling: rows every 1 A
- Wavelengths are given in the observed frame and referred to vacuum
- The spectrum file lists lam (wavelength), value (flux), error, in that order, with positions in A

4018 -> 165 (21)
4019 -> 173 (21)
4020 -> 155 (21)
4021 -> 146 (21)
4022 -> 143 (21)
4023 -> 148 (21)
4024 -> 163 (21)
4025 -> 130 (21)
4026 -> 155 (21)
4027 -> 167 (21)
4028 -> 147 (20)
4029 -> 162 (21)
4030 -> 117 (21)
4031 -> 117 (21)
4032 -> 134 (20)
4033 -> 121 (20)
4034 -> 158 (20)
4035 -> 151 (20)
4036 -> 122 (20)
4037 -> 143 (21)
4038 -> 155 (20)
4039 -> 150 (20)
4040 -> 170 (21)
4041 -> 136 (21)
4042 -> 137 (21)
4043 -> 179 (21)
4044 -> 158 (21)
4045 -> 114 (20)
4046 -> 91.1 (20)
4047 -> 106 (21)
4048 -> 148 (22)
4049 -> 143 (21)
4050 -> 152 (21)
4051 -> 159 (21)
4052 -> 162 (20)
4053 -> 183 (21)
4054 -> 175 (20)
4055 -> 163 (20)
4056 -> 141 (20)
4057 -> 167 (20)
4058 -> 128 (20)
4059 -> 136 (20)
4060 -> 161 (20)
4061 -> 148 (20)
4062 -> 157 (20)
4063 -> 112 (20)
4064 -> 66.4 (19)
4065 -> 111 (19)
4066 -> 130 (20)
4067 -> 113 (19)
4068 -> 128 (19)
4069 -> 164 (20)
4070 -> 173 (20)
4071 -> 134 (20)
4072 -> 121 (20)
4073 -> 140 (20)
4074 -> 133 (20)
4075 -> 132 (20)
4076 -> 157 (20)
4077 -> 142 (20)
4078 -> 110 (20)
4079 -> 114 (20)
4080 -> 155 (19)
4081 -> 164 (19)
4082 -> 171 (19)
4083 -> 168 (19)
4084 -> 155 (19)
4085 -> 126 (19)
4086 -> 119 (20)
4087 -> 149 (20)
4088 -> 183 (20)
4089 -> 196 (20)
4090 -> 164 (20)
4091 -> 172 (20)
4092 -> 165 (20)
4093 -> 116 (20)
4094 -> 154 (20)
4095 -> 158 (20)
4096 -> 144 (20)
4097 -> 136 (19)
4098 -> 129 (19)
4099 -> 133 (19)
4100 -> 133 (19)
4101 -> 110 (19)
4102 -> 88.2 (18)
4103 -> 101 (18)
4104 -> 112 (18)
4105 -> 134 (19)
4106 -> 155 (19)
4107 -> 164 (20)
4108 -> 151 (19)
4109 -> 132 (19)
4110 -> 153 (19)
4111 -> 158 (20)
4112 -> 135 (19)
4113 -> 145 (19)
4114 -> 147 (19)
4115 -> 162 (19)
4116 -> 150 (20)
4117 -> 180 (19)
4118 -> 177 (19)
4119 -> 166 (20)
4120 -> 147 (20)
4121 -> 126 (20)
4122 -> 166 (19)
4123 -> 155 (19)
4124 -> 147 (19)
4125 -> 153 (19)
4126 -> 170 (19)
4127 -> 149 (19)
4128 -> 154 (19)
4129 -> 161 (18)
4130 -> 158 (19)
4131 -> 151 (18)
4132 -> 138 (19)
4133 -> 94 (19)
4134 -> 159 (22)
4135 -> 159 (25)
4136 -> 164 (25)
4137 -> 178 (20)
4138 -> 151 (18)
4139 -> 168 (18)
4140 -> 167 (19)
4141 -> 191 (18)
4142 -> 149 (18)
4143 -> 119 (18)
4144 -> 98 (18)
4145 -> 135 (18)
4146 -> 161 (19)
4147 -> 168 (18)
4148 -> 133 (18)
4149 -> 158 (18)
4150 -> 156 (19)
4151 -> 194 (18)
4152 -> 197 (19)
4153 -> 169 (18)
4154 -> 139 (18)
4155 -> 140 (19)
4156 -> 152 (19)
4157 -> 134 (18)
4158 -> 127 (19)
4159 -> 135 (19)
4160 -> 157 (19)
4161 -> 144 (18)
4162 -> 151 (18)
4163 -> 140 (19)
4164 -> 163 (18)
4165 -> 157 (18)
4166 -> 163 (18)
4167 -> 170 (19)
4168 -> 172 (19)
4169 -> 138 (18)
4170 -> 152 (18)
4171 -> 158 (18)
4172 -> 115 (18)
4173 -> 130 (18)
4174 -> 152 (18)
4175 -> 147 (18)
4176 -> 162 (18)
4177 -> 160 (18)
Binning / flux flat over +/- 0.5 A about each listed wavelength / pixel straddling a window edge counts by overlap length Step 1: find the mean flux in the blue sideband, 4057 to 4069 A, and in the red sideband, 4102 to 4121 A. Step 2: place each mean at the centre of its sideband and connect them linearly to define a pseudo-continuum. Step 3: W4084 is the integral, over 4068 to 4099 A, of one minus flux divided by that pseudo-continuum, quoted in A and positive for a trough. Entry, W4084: -2.5 A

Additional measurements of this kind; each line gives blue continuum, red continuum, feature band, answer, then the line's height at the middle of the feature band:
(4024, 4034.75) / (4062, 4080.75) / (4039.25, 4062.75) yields -2.0 A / 136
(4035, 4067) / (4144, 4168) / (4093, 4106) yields 1.7 A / 147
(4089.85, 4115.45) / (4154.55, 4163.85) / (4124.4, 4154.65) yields -2.7 A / 142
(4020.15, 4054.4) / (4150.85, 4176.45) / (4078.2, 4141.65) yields -0.2 A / 149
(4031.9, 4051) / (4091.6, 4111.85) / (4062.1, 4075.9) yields 1.0 A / 139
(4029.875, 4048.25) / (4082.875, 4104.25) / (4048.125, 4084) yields -1.1 A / 139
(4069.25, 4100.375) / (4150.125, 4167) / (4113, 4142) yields -1.0 A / 151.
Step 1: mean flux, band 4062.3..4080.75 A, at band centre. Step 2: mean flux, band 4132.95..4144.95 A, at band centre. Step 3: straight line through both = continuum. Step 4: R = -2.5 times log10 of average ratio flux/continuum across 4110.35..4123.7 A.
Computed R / -0.074 mag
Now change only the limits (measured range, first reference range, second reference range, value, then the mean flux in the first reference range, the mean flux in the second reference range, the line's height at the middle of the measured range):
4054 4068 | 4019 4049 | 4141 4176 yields 0.07 mag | 143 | 150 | 144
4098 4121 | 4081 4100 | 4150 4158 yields 0.09 mag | 152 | 158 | 154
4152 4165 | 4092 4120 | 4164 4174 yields 0.01 mag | 142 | 151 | 150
